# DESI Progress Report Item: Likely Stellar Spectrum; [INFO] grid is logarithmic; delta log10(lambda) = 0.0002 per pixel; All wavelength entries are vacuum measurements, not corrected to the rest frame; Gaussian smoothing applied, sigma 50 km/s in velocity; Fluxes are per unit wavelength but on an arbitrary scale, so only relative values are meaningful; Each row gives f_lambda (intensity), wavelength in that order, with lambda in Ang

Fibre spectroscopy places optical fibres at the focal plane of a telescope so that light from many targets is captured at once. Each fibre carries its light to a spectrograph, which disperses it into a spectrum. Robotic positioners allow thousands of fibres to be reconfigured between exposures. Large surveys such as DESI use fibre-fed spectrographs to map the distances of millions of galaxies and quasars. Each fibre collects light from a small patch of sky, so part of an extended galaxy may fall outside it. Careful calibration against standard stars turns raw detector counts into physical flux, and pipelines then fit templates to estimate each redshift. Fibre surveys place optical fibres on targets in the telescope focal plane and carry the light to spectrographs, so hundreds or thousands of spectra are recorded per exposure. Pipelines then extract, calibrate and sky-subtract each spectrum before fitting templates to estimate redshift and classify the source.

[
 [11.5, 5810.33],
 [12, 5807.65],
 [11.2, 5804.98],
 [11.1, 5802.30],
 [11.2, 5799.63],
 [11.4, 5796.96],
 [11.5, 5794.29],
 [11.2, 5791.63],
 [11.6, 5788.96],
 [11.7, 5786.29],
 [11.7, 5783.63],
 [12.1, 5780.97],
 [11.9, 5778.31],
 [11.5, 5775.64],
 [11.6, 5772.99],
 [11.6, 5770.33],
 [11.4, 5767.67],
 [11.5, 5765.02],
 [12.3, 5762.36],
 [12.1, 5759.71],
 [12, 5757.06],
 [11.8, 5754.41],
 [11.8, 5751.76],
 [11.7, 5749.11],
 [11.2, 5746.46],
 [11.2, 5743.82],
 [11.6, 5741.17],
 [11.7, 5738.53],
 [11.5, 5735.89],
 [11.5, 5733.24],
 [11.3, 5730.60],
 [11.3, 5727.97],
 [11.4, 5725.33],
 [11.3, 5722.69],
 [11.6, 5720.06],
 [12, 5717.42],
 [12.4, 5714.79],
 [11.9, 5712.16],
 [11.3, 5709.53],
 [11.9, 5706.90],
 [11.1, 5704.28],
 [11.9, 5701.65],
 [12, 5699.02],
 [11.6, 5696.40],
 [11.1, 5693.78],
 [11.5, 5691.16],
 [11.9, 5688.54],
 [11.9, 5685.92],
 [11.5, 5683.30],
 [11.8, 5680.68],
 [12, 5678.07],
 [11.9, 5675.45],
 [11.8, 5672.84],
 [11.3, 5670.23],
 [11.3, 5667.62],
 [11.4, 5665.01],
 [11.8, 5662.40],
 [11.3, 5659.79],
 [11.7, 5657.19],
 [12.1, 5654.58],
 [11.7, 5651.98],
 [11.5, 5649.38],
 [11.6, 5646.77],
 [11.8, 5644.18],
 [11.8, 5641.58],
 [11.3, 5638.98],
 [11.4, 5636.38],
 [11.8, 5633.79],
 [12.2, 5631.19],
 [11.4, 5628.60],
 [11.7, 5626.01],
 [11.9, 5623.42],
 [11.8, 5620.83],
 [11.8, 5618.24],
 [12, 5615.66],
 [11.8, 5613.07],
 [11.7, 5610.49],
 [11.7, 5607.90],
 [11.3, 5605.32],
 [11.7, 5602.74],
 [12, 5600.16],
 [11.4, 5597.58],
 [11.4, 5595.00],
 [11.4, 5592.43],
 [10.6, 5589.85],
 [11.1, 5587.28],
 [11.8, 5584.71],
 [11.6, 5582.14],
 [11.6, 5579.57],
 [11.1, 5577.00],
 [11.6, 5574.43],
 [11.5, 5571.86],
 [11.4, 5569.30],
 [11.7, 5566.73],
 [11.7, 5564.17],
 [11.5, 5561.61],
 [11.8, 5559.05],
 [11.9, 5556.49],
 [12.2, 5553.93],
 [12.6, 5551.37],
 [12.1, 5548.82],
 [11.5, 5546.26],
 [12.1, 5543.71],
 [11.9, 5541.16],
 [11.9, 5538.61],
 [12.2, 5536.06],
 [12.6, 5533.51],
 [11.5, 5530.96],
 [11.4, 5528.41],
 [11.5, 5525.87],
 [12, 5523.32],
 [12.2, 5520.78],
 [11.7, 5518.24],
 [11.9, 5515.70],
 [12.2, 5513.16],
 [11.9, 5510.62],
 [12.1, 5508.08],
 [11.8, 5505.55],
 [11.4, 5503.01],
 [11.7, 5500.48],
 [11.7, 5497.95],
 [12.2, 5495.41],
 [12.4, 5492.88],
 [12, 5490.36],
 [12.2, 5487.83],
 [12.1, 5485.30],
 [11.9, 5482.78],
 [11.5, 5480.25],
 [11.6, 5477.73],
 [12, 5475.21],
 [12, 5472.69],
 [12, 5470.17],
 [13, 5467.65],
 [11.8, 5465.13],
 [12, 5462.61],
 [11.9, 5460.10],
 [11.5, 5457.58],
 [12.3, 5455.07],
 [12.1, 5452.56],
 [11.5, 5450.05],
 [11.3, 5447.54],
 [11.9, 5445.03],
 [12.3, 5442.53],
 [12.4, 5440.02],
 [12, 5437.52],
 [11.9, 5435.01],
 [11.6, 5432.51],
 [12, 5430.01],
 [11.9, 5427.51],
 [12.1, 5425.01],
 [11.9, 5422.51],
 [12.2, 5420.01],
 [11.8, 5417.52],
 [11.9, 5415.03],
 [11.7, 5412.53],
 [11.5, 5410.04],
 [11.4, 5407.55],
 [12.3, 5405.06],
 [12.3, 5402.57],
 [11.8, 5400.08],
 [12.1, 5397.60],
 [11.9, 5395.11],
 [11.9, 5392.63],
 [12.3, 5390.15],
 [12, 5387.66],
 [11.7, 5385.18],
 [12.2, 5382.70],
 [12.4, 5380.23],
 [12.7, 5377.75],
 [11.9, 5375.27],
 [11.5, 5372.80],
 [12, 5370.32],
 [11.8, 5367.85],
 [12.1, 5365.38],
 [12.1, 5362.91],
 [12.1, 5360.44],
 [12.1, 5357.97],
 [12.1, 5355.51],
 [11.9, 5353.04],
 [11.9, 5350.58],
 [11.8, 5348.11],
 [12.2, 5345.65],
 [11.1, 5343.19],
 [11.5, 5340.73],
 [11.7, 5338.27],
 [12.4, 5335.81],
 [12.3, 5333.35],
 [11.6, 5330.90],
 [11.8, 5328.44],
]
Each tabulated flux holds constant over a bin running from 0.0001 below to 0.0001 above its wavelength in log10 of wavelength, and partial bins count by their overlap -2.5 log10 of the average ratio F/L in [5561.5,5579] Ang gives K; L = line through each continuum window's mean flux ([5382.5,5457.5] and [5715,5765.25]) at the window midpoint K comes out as 0.03 mag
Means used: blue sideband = 11.9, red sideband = 11.6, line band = 11.5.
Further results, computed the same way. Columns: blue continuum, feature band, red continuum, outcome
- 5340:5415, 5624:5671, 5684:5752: 0.00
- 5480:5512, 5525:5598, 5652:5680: 0.01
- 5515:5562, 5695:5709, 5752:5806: 0.00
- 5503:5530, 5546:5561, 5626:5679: -0.02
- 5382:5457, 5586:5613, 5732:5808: 0.03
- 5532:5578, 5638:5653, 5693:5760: 0.01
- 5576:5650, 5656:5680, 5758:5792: 0.00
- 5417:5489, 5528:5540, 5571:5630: -0.02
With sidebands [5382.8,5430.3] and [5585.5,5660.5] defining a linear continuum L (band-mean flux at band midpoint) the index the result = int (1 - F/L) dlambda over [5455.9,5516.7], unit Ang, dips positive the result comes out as -0.7 Ang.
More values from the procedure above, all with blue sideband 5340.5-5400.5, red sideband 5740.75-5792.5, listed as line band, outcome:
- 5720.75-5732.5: 0.36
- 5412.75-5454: 0.03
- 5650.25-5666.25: 0.13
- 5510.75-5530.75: 0.06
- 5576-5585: 0.24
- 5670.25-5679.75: -0.05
